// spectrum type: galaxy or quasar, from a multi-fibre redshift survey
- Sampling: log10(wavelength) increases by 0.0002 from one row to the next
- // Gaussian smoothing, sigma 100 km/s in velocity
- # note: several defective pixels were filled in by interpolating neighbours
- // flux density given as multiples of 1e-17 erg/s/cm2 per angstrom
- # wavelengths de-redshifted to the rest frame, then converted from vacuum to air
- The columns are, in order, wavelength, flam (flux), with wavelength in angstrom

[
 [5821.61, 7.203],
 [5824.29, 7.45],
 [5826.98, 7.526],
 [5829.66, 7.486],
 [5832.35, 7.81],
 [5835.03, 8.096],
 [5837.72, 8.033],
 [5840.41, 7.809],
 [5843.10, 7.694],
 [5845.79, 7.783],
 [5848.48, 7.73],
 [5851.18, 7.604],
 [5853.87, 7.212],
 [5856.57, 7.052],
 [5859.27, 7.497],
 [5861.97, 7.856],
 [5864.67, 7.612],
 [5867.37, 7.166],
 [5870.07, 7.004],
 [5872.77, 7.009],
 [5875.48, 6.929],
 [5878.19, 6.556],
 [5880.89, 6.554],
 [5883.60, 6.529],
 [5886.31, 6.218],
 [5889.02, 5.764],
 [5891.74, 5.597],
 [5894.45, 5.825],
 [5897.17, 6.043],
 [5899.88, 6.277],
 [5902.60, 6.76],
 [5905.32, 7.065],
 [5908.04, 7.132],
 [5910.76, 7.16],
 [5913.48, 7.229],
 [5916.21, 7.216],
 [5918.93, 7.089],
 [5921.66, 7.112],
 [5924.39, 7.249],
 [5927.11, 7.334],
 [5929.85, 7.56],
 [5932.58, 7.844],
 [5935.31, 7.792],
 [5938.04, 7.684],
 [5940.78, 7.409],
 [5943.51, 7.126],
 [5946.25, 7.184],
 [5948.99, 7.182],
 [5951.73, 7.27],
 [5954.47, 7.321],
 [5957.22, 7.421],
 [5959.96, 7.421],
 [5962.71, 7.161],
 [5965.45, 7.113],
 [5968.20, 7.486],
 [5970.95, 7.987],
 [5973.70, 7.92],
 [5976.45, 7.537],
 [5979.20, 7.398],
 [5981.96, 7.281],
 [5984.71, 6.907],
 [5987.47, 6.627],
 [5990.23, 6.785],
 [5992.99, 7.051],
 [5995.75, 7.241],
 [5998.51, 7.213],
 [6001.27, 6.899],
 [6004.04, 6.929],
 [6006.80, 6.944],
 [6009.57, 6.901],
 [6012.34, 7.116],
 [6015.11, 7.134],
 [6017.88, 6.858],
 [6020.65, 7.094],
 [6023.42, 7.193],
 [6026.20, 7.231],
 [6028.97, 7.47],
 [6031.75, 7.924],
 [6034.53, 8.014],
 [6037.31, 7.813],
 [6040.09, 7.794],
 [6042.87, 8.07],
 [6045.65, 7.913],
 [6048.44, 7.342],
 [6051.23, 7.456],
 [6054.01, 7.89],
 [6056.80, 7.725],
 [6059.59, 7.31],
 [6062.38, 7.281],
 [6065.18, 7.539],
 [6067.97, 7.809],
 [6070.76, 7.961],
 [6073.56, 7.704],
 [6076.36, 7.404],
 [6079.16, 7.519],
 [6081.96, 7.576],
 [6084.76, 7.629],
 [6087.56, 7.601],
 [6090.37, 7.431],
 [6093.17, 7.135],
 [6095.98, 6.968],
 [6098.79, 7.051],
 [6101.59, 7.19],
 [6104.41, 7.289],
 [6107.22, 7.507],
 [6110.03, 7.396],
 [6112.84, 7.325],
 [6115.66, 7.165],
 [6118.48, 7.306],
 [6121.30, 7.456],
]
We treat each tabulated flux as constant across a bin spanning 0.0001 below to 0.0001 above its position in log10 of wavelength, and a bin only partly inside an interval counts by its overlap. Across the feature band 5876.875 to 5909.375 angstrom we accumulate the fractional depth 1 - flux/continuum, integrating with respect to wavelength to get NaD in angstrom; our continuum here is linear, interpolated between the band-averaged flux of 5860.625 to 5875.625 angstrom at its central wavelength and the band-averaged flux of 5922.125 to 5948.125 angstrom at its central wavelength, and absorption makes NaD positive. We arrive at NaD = 4.38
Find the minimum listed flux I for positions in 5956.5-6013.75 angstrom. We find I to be 6.627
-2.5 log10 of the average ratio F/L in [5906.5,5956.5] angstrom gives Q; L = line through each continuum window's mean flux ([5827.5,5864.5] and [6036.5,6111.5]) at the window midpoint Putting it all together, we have 0.04 mag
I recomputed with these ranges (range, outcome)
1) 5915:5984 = 7.089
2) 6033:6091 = 7.281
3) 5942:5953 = 7.126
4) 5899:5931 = 6.277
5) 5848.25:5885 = 6.529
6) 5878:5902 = 5.597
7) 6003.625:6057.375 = 6.858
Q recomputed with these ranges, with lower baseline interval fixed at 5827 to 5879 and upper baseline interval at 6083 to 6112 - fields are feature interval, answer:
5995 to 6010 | 0.055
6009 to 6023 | 0.051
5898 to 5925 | 0.066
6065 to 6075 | -0.063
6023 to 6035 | -0.028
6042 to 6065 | -0.037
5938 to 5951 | 0.022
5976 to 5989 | 0.042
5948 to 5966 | 0.020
